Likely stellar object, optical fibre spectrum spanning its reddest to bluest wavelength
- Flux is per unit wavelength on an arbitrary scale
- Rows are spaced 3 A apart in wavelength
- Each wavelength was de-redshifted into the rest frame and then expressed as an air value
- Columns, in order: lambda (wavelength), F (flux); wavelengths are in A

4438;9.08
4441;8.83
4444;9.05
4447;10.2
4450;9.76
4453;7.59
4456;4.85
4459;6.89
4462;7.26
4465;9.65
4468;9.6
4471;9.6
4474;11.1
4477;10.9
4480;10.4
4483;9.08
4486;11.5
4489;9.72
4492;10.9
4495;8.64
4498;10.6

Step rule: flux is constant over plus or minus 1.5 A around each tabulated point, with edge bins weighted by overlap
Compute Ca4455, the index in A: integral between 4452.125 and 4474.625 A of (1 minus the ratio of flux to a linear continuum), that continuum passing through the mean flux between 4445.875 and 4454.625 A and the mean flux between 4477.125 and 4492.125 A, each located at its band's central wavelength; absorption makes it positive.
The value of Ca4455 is 3.2 A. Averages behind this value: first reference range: 9.08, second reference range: 10.3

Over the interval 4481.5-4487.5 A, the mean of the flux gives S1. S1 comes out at 10.3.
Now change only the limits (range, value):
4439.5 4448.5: 9.36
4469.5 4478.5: 10.5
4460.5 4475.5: 9.44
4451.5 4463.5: 6.65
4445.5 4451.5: 9.98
